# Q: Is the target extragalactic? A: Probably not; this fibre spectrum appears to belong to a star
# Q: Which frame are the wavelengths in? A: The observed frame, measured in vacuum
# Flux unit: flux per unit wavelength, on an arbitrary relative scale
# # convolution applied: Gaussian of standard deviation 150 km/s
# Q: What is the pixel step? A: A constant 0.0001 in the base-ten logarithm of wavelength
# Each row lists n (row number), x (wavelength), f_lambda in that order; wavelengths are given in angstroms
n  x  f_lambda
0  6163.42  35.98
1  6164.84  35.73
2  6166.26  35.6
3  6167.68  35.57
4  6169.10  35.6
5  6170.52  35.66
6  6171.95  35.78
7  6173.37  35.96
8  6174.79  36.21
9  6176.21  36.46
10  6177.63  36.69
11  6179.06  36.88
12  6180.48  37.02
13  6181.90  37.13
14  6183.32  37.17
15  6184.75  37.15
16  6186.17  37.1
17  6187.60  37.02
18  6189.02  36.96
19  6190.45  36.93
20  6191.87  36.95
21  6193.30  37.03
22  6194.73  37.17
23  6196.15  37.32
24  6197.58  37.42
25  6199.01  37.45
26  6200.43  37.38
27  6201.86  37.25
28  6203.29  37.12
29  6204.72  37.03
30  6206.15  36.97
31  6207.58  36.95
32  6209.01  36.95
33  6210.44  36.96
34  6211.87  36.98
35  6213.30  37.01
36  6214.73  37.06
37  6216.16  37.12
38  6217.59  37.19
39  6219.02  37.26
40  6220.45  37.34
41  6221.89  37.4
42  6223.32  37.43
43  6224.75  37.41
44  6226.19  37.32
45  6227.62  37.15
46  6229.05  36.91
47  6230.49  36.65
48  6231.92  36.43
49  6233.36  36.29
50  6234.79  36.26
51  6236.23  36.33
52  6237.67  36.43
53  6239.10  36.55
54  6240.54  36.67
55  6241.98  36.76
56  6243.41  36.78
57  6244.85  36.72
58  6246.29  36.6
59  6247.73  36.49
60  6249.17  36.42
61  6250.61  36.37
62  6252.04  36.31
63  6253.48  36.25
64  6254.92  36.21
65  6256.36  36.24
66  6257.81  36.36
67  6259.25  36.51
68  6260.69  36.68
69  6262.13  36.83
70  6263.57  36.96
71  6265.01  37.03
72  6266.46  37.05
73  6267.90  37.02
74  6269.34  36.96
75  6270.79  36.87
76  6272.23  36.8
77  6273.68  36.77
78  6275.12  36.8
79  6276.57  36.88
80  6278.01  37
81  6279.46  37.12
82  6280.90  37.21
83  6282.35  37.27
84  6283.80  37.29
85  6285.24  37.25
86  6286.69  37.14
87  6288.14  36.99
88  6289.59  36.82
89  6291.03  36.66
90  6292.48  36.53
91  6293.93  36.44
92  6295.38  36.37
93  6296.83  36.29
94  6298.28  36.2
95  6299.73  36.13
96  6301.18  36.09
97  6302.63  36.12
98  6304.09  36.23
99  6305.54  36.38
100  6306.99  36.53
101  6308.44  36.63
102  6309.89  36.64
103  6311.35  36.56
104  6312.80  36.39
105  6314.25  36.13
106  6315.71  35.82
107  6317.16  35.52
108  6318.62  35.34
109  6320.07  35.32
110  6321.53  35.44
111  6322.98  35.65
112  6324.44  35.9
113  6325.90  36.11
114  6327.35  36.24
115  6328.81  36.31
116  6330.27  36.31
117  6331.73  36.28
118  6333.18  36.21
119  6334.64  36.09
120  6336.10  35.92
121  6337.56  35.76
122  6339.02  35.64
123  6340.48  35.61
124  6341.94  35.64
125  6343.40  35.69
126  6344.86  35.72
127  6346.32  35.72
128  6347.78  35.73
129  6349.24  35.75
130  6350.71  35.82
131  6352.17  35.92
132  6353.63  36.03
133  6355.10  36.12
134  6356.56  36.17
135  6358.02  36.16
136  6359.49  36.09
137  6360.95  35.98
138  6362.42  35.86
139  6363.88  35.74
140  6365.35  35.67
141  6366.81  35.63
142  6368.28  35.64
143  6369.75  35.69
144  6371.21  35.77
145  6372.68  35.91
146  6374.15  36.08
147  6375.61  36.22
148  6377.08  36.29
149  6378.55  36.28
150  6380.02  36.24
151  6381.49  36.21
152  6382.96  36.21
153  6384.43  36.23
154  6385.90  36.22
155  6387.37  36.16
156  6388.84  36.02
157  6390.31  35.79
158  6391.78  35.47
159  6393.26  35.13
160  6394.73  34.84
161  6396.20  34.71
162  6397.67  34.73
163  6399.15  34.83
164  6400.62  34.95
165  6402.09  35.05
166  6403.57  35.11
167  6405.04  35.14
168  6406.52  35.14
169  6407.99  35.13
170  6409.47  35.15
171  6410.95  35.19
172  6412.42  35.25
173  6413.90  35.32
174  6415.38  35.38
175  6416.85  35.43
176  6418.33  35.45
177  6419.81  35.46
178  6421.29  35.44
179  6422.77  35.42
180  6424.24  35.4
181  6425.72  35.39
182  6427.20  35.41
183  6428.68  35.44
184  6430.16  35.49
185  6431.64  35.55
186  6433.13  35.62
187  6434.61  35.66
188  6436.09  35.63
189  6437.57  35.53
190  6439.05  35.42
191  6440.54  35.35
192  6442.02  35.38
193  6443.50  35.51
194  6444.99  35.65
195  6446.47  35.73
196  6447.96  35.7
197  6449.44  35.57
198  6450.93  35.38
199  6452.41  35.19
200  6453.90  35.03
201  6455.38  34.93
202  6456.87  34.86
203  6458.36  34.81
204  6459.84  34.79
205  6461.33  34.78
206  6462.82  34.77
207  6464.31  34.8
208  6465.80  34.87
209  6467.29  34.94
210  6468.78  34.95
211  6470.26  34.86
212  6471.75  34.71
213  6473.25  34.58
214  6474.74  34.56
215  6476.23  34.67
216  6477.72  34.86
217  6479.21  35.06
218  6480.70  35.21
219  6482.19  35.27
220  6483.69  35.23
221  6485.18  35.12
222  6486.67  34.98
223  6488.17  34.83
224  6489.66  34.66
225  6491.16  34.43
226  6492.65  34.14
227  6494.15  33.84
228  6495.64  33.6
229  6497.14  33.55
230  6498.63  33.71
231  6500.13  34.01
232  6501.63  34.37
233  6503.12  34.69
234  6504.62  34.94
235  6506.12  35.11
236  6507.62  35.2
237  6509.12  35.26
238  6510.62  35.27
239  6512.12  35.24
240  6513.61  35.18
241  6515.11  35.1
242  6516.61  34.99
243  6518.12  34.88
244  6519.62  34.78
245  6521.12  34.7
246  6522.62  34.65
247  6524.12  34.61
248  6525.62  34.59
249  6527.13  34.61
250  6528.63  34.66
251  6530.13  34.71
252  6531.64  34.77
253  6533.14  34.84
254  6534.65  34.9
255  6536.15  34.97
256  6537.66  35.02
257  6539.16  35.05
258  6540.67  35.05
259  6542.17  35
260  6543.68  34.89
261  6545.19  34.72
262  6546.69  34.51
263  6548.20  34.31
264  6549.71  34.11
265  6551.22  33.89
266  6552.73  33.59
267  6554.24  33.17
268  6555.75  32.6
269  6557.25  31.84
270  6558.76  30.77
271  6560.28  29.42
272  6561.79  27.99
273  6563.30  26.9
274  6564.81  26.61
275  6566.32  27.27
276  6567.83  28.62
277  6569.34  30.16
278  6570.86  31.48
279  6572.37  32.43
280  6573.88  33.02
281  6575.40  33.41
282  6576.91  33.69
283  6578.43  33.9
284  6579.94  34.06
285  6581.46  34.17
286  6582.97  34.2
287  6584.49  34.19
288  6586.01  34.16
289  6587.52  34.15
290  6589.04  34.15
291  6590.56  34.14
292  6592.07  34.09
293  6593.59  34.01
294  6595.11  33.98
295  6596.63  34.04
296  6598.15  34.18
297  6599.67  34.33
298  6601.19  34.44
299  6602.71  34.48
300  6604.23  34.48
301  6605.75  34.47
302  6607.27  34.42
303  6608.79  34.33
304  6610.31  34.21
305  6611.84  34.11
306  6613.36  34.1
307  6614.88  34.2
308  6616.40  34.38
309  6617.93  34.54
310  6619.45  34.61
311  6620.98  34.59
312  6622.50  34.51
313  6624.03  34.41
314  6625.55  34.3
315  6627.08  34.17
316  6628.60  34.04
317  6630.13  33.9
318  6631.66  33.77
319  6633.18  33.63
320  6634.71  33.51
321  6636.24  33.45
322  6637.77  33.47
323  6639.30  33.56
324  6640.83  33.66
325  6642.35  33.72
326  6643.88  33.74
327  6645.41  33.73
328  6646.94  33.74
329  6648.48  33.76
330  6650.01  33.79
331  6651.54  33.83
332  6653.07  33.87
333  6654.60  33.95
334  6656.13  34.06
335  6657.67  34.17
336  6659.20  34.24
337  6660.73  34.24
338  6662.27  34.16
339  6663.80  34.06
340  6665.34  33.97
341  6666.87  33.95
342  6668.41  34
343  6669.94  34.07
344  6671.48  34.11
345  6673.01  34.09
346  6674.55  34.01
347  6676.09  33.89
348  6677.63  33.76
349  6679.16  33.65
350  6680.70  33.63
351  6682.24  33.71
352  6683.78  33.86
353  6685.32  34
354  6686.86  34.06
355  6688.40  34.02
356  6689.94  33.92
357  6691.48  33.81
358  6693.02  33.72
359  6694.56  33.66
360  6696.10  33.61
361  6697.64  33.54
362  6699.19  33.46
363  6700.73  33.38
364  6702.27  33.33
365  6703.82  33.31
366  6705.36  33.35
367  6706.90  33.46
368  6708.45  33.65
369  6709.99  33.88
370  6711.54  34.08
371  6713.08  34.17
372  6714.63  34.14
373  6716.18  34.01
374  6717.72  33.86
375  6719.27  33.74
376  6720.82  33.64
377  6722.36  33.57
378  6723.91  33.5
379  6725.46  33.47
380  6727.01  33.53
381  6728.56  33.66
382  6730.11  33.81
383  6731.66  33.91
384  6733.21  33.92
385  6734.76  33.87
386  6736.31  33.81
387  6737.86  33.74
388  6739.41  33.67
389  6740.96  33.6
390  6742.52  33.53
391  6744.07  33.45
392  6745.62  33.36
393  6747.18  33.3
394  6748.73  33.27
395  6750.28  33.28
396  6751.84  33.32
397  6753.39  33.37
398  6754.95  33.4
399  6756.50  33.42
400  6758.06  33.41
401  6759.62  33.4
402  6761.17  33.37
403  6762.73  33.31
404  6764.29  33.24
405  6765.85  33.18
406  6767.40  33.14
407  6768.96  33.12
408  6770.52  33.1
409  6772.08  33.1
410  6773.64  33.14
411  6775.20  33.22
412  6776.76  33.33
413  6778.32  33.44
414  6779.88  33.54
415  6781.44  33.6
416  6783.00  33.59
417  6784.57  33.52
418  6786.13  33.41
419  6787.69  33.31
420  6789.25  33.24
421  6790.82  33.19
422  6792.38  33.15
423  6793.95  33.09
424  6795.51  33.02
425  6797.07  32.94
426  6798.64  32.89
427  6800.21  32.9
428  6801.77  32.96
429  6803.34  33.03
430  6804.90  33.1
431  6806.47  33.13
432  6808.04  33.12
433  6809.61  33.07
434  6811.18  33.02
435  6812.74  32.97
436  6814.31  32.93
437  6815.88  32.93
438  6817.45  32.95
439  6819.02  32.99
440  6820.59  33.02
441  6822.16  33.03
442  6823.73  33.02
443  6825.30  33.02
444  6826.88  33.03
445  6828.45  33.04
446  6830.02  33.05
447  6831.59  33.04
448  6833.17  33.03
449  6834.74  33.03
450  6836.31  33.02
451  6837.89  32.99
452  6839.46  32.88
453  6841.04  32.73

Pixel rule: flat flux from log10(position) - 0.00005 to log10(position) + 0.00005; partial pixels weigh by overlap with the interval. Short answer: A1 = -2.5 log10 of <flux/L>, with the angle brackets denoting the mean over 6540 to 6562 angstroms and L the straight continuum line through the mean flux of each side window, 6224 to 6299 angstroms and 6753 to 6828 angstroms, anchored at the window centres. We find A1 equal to 0.05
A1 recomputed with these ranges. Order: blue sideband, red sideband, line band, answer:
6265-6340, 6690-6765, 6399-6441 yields 0.01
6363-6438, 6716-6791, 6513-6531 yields 0.00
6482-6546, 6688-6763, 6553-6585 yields 0.10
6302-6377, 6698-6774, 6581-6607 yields 0.01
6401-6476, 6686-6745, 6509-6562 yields 0.02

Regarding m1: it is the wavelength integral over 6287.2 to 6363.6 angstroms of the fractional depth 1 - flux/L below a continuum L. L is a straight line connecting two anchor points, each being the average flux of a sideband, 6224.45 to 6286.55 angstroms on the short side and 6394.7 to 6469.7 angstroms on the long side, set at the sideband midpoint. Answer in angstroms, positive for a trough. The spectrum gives 0.2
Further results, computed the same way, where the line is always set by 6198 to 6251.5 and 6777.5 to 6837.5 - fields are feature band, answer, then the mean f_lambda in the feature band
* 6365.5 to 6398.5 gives 0.09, 35.8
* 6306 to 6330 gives 0.17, 36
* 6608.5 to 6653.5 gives 0.37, 34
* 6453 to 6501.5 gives 0.82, 34.7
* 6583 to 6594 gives 0.13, 34.1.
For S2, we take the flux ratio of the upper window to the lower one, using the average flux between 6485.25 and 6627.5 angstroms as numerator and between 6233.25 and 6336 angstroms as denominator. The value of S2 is 0.93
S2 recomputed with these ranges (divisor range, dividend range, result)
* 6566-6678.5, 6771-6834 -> 0.98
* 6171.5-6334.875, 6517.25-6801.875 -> 0.92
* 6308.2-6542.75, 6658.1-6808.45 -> 0.95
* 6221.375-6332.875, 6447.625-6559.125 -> 0.95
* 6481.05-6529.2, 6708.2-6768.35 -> 0.97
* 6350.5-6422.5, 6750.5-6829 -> 0.93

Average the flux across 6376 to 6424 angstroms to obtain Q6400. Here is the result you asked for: 35.5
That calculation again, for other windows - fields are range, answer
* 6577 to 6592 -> 34.1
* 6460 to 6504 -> 34.6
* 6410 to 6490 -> 35.2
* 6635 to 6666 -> 33.8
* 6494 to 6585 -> 33.5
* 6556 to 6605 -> 32.5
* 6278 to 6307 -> 36.7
